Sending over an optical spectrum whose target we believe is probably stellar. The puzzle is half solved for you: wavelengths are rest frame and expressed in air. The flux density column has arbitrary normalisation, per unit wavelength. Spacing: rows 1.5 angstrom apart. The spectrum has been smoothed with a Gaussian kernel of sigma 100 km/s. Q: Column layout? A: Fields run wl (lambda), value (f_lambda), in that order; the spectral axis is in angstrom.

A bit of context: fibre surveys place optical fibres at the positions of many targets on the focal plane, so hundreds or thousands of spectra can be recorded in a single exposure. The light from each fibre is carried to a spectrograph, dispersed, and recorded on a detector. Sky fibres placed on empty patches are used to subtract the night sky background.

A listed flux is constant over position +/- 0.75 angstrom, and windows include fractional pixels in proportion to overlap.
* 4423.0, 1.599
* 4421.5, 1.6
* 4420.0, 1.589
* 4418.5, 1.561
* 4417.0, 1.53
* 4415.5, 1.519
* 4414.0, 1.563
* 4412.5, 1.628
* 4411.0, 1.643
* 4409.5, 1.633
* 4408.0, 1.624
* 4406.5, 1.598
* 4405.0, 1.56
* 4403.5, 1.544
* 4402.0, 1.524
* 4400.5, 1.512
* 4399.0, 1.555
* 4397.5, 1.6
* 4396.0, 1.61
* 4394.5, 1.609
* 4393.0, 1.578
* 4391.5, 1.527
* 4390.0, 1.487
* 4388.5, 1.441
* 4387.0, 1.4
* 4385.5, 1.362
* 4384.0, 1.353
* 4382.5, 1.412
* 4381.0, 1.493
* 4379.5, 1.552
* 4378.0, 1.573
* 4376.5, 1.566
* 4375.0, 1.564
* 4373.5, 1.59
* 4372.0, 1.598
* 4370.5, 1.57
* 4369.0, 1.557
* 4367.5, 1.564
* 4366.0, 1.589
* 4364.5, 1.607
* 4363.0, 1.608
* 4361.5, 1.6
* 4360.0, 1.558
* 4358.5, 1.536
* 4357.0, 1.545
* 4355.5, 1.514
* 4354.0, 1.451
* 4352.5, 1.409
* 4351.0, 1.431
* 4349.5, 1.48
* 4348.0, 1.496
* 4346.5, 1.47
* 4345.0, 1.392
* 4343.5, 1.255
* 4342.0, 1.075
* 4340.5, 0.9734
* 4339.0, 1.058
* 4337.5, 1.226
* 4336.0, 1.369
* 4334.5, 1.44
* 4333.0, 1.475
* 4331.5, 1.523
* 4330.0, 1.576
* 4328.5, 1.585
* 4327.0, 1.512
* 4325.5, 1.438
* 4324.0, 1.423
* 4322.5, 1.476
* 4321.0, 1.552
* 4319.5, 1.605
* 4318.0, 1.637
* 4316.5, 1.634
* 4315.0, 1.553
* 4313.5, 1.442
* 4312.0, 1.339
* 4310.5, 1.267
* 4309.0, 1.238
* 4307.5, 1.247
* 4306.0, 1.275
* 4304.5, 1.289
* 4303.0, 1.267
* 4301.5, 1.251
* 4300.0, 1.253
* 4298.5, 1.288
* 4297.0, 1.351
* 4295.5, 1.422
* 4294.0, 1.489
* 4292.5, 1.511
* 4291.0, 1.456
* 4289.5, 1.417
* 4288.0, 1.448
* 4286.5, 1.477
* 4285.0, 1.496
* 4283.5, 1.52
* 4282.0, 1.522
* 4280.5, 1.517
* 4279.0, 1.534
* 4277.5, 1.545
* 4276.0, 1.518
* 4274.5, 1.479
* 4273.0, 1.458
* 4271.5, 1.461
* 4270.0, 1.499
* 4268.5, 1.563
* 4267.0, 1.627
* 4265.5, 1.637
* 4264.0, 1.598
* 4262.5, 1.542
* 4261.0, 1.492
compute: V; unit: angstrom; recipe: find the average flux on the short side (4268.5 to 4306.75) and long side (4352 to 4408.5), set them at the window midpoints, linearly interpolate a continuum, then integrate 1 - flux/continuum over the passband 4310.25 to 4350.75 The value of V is 1.6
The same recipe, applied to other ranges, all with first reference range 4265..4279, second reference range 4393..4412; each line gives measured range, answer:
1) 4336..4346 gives 2.4 angstrom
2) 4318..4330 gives 0.2 angstrom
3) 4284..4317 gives 3.4 angstrom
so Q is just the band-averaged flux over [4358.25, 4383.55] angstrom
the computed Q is 1.56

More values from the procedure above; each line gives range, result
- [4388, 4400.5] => 1.55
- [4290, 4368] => 1.42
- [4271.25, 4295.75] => 1.49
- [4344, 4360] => 1.47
